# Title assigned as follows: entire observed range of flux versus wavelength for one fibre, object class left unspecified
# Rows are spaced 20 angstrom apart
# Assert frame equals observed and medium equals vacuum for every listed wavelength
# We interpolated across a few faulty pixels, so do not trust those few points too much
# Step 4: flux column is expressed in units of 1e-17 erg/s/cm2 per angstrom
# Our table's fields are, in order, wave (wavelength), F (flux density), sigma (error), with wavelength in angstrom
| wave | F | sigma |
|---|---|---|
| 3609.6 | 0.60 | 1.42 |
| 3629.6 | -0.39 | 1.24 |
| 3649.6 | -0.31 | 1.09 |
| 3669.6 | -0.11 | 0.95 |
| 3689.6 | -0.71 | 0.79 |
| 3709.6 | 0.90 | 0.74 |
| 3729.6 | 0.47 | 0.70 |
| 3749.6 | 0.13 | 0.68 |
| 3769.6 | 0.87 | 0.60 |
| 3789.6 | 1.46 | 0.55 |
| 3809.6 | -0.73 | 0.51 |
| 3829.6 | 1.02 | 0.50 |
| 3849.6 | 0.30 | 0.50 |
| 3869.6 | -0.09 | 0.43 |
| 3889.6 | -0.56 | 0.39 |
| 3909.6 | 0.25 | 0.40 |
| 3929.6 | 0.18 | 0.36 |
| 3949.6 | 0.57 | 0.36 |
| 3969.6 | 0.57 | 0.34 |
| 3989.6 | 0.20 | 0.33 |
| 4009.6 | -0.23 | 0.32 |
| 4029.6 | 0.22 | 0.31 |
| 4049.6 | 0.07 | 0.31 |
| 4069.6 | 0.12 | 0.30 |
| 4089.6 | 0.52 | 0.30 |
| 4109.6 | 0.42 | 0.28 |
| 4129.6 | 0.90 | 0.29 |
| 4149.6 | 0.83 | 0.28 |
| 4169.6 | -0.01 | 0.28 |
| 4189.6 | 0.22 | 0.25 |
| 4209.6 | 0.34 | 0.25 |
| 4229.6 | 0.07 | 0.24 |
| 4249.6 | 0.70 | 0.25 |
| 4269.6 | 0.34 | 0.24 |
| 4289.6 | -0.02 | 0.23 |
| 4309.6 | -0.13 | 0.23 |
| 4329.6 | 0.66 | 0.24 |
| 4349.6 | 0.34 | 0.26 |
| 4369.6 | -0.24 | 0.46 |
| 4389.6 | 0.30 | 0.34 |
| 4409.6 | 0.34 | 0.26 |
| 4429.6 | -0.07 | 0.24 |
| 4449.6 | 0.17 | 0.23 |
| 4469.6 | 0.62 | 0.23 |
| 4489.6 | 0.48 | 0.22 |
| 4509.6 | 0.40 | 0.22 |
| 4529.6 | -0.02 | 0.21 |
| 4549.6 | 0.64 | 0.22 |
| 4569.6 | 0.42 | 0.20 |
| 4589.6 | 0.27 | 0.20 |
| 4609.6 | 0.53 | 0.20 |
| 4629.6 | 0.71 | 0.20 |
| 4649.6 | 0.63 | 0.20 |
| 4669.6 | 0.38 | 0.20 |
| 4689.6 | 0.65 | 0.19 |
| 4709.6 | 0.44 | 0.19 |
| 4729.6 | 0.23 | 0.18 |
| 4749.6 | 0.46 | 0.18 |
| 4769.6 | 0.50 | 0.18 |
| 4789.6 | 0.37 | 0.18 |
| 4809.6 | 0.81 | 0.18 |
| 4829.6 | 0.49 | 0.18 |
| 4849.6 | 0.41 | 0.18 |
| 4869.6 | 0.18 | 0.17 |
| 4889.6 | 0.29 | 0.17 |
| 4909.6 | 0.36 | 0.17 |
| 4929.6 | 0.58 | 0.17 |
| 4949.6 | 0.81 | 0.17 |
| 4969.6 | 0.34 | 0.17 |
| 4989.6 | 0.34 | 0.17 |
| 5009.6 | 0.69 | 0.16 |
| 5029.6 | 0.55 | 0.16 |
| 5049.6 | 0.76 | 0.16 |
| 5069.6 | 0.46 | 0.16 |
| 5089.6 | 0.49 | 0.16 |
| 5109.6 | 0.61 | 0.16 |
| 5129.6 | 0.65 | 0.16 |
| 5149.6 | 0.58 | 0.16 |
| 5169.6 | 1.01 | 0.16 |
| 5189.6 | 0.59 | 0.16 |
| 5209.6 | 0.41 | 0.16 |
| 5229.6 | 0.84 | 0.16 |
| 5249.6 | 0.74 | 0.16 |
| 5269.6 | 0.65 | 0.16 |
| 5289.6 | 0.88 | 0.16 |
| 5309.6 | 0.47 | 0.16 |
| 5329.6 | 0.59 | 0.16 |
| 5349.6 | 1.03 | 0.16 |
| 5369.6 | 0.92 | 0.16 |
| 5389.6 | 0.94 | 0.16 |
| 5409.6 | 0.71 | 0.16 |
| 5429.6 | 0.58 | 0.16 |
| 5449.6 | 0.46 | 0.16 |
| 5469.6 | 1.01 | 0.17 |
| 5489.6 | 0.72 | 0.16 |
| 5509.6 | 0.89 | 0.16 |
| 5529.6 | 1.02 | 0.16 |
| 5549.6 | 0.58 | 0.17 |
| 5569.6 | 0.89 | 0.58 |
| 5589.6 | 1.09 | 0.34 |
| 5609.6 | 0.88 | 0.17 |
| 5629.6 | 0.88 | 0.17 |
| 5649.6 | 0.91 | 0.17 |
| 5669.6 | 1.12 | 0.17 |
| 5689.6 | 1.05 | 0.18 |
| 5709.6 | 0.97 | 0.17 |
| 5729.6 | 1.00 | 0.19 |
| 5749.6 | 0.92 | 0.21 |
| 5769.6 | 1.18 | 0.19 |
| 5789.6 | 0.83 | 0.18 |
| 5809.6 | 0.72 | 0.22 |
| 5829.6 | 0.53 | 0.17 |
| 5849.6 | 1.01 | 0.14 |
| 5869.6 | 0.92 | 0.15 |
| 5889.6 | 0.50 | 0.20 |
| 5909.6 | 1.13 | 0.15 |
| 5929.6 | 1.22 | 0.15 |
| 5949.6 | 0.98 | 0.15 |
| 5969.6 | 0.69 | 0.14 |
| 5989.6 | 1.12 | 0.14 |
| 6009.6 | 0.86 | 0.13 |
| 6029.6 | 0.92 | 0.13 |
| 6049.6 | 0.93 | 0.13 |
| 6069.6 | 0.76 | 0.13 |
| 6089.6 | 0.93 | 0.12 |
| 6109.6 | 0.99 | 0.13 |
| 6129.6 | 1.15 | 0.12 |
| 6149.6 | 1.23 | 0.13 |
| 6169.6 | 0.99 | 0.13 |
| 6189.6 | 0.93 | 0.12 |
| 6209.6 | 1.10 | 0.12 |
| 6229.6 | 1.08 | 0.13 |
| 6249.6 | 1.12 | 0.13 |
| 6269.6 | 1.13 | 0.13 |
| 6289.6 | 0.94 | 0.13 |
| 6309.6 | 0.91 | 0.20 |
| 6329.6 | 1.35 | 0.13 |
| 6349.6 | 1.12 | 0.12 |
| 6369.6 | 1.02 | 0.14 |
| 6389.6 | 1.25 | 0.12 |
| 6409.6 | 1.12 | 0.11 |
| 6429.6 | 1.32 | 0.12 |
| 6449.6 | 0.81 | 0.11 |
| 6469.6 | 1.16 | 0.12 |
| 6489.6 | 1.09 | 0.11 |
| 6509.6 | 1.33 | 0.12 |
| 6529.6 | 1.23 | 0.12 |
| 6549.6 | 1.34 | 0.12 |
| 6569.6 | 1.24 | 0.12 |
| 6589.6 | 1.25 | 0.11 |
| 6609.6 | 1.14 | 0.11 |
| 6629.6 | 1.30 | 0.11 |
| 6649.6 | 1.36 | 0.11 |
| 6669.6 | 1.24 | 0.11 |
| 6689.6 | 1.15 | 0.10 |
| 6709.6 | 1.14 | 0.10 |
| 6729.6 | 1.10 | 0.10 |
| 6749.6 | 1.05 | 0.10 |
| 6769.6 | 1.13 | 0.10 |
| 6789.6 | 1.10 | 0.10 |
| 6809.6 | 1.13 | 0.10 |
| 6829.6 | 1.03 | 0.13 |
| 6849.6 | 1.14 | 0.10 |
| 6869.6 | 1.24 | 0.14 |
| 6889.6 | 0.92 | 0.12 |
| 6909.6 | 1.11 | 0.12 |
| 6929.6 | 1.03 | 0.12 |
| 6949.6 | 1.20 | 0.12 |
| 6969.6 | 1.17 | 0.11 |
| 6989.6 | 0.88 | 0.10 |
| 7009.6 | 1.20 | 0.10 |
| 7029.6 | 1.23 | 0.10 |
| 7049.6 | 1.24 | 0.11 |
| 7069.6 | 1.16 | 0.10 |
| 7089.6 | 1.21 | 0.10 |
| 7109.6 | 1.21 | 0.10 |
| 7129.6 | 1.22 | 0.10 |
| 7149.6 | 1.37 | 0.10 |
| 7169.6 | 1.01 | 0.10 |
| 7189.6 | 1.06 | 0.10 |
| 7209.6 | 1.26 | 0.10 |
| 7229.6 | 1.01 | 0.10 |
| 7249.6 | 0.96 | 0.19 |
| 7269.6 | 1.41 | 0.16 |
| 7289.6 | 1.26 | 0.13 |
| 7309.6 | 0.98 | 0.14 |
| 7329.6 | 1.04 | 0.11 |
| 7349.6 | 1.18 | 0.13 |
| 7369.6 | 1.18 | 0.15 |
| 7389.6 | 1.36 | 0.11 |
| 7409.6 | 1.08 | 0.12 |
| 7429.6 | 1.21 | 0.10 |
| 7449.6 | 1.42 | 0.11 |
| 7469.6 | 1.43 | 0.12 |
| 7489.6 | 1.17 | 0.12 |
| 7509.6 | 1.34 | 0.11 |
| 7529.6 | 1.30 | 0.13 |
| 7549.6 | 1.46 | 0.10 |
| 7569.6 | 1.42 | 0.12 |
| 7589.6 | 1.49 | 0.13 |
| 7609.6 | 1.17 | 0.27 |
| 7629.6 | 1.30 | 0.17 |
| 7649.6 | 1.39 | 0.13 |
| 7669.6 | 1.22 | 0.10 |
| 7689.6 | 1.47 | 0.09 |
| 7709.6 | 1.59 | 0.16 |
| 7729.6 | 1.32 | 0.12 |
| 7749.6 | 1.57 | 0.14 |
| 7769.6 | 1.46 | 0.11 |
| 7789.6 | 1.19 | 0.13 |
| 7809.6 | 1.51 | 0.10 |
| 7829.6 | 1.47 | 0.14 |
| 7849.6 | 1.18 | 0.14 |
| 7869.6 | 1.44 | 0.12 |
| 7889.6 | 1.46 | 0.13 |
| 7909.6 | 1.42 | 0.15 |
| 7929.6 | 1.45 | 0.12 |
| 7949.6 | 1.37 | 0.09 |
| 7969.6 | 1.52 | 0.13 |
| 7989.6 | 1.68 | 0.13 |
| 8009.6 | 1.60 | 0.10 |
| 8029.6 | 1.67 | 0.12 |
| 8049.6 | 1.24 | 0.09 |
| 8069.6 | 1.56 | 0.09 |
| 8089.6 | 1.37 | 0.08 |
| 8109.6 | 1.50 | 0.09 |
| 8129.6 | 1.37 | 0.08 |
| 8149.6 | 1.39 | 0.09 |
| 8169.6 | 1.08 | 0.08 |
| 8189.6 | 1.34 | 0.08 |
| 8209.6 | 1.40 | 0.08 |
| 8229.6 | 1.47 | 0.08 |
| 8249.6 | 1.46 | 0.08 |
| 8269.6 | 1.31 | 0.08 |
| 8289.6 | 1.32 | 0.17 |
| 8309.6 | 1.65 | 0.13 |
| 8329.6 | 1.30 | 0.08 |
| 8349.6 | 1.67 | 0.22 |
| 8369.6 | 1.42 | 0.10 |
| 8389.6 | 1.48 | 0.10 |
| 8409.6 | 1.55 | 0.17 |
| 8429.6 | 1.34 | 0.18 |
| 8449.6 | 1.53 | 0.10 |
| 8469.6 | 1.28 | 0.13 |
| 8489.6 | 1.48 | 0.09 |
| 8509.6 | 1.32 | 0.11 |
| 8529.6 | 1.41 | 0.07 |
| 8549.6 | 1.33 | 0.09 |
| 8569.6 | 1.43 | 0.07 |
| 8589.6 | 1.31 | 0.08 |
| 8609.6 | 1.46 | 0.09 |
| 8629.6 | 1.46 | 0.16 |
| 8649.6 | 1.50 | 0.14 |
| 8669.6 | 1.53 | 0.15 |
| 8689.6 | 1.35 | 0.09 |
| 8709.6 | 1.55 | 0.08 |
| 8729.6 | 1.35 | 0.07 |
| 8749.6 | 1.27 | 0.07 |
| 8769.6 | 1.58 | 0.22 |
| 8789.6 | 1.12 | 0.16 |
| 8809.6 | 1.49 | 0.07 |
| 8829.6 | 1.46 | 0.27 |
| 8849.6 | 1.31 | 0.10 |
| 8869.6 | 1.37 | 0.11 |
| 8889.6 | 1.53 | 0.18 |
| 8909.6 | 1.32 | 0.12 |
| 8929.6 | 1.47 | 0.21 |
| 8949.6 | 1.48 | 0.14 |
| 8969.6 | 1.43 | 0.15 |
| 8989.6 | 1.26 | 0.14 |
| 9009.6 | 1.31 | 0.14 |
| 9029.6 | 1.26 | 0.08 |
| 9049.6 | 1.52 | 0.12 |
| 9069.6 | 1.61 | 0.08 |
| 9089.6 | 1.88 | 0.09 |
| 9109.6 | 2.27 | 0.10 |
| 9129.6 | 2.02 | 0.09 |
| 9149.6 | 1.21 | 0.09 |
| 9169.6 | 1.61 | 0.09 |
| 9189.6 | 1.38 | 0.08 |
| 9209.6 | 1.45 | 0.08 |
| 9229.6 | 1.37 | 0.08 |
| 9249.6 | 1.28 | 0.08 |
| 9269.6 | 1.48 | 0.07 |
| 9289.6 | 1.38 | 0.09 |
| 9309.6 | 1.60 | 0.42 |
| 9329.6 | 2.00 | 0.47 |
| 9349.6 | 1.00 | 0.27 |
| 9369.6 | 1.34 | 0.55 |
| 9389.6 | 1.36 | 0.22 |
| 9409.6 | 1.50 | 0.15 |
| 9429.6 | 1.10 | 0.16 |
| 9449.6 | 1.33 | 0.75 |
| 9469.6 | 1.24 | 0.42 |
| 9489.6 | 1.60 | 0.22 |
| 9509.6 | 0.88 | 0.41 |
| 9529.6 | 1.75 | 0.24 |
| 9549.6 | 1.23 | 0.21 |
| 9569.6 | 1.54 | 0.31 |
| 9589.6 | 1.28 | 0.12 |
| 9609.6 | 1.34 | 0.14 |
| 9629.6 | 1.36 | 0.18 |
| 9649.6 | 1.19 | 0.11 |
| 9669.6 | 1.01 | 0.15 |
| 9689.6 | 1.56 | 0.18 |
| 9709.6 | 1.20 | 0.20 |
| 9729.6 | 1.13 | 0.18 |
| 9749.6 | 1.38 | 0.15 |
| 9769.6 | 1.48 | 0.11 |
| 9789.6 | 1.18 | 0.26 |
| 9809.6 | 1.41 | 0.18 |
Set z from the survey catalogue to 0.386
